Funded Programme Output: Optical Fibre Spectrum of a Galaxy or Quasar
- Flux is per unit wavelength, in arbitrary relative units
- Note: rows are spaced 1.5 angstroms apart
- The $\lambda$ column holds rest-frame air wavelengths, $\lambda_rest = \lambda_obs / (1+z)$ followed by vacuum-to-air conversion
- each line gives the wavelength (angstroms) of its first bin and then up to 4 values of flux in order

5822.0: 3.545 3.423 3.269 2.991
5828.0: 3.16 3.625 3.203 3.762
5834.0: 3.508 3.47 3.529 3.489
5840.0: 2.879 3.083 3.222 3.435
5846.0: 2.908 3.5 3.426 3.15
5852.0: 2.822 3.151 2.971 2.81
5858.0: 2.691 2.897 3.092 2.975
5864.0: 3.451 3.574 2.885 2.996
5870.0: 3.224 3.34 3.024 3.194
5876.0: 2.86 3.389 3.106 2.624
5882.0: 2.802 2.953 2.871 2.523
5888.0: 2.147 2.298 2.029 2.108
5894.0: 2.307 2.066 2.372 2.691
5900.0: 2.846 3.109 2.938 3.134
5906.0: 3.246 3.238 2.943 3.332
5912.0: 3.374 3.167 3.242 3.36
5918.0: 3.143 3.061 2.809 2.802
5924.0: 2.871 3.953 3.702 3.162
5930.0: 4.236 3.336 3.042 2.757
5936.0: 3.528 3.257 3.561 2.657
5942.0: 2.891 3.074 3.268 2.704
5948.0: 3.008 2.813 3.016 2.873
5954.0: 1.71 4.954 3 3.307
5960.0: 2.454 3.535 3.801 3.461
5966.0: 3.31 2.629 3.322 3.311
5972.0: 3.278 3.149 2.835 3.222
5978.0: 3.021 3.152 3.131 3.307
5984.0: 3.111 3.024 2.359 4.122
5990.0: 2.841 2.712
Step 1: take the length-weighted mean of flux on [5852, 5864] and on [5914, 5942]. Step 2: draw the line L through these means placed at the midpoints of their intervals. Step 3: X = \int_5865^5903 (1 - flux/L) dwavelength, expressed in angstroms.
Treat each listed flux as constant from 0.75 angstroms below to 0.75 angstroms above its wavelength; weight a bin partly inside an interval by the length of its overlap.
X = 3.6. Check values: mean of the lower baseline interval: 2.97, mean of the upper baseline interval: 3.24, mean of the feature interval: 2.77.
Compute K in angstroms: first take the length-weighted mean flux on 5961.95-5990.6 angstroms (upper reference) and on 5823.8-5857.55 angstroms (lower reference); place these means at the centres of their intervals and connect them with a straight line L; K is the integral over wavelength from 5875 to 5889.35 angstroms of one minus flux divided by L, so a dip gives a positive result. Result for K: 1.9 angstroms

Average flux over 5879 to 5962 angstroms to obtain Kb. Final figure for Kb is 2.98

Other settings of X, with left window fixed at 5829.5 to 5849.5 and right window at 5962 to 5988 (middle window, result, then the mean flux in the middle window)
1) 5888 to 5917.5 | 4.0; 2.82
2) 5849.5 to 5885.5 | 2.9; 3.04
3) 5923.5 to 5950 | -0.1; 3.22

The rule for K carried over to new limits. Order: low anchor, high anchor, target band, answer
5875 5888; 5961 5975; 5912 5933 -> -1.59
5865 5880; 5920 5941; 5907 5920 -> 0.09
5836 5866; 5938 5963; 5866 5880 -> 0.10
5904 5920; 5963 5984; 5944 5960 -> 0.78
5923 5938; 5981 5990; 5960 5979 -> 0.06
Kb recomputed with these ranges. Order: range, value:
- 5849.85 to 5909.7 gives 2.87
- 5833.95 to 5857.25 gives 3.2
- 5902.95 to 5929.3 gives 3.2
